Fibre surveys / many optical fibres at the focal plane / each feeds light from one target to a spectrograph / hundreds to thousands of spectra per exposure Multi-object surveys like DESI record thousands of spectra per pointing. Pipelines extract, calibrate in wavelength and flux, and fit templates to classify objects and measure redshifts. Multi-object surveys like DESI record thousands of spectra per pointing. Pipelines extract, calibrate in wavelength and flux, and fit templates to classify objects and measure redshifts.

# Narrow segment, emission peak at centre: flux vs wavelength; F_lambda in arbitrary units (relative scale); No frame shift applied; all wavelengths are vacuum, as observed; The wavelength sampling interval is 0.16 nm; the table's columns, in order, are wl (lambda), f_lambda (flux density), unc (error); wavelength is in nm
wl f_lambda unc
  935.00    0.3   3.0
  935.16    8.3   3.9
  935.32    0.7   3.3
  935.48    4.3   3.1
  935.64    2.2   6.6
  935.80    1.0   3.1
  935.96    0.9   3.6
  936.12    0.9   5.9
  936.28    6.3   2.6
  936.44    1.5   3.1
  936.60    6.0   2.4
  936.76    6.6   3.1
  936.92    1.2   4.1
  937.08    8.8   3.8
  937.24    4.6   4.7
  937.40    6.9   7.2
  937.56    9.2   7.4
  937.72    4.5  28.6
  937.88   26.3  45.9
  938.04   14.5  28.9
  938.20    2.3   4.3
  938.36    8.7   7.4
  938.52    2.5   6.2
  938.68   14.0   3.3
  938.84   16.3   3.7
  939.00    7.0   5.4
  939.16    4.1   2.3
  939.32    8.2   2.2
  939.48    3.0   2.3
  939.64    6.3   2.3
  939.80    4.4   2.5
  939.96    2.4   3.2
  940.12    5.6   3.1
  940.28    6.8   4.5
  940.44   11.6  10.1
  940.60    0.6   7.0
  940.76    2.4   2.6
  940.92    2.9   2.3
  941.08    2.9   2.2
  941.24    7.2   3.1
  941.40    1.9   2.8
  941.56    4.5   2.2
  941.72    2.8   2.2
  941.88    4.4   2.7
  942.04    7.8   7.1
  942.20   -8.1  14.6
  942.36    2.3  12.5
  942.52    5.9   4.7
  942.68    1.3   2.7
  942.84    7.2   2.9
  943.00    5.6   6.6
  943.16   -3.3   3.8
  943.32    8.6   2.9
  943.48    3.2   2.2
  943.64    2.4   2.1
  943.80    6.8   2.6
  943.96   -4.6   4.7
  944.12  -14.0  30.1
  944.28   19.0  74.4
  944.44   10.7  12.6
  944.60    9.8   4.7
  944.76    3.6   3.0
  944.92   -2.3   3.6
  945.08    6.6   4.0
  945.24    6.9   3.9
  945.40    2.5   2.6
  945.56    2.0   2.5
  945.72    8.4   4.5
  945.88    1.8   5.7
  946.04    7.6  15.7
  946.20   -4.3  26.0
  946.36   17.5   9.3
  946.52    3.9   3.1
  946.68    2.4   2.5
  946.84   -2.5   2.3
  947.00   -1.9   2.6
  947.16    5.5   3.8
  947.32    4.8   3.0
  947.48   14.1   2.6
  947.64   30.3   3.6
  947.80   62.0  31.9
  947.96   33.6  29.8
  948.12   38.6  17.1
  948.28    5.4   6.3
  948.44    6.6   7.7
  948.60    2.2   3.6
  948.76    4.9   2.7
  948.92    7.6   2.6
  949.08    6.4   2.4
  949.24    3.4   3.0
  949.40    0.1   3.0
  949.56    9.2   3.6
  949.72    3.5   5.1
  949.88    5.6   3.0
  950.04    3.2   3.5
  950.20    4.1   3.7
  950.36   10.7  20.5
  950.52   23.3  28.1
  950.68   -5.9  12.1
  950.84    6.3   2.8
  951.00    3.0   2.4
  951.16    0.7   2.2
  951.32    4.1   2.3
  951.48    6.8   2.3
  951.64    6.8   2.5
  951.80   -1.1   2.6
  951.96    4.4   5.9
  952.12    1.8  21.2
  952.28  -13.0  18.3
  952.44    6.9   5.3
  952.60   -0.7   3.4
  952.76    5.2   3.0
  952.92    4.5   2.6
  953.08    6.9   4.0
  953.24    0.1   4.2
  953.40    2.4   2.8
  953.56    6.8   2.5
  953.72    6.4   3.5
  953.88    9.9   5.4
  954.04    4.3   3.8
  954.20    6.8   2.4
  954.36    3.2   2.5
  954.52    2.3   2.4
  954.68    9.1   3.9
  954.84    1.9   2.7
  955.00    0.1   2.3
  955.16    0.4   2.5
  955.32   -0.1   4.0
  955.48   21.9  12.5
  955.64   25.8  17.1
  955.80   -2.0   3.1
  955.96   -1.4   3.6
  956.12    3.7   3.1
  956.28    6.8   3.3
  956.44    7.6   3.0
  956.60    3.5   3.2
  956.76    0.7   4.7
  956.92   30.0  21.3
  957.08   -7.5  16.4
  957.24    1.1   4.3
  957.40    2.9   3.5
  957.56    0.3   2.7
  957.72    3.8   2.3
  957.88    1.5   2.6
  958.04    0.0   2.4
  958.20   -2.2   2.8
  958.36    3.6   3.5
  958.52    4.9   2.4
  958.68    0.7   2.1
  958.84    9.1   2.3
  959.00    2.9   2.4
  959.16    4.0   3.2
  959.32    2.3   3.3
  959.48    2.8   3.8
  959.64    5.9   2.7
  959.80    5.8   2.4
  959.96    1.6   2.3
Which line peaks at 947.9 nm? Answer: [O III]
